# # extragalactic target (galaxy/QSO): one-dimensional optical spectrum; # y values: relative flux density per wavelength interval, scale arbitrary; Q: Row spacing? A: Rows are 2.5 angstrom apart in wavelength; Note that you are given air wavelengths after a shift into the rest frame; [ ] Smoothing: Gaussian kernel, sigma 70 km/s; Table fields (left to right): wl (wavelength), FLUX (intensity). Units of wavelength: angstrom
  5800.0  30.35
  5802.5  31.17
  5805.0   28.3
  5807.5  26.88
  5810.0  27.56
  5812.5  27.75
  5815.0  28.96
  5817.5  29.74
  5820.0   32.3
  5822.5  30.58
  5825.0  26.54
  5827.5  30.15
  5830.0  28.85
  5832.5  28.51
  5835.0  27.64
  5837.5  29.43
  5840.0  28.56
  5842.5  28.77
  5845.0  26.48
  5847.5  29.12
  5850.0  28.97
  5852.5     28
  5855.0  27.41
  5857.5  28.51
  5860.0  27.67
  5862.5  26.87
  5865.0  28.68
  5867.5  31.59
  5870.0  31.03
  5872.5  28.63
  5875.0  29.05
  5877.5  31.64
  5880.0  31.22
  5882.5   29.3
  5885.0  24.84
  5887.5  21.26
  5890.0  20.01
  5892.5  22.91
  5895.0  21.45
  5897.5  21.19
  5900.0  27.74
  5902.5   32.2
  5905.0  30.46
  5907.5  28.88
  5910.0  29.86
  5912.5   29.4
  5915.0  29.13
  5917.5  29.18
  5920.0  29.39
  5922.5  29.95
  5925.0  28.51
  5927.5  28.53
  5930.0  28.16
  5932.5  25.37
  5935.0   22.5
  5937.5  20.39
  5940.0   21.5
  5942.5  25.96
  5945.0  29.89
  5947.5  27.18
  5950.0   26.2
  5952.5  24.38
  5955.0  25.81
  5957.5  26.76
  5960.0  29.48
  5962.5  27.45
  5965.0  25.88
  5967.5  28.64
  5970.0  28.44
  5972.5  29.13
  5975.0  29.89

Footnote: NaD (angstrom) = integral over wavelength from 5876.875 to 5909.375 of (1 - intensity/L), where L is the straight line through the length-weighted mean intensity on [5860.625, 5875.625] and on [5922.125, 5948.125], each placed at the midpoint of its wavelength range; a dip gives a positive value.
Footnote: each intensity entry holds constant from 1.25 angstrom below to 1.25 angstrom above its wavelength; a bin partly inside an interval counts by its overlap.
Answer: 1.9 angstrom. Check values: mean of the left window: 29.3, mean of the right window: 26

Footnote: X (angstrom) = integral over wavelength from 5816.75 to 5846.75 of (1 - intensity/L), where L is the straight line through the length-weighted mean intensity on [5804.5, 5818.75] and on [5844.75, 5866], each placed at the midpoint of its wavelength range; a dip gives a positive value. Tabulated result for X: -0.9 angstrom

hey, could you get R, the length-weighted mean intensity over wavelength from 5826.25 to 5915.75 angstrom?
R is 27.9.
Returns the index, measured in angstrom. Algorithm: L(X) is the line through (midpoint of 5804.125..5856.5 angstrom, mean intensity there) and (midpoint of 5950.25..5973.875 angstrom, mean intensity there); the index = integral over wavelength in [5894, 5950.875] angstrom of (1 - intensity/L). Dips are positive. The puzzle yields 1.17 angstrom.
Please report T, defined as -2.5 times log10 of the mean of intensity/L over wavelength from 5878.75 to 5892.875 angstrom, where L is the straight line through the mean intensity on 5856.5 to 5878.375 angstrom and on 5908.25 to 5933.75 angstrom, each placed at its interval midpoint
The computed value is 0.16 mag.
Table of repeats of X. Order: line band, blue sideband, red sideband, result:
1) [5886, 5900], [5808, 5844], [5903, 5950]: 3.0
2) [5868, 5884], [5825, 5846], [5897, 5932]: -0.8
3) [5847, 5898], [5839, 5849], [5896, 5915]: 2.1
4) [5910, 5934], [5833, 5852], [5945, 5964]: -1.1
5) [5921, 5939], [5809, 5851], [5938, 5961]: 0.3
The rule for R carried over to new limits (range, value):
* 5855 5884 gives 29.3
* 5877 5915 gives 26.8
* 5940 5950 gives 26.7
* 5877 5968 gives 26.8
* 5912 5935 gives 28.3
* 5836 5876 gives 28.7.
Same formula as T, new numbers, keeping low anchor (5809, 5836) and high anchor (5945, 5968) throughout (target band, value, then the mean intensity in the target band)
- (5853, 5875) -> -0.02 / 28.8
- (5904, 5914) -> -0.07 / 29.6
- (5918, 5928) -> -0.06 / 29.1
